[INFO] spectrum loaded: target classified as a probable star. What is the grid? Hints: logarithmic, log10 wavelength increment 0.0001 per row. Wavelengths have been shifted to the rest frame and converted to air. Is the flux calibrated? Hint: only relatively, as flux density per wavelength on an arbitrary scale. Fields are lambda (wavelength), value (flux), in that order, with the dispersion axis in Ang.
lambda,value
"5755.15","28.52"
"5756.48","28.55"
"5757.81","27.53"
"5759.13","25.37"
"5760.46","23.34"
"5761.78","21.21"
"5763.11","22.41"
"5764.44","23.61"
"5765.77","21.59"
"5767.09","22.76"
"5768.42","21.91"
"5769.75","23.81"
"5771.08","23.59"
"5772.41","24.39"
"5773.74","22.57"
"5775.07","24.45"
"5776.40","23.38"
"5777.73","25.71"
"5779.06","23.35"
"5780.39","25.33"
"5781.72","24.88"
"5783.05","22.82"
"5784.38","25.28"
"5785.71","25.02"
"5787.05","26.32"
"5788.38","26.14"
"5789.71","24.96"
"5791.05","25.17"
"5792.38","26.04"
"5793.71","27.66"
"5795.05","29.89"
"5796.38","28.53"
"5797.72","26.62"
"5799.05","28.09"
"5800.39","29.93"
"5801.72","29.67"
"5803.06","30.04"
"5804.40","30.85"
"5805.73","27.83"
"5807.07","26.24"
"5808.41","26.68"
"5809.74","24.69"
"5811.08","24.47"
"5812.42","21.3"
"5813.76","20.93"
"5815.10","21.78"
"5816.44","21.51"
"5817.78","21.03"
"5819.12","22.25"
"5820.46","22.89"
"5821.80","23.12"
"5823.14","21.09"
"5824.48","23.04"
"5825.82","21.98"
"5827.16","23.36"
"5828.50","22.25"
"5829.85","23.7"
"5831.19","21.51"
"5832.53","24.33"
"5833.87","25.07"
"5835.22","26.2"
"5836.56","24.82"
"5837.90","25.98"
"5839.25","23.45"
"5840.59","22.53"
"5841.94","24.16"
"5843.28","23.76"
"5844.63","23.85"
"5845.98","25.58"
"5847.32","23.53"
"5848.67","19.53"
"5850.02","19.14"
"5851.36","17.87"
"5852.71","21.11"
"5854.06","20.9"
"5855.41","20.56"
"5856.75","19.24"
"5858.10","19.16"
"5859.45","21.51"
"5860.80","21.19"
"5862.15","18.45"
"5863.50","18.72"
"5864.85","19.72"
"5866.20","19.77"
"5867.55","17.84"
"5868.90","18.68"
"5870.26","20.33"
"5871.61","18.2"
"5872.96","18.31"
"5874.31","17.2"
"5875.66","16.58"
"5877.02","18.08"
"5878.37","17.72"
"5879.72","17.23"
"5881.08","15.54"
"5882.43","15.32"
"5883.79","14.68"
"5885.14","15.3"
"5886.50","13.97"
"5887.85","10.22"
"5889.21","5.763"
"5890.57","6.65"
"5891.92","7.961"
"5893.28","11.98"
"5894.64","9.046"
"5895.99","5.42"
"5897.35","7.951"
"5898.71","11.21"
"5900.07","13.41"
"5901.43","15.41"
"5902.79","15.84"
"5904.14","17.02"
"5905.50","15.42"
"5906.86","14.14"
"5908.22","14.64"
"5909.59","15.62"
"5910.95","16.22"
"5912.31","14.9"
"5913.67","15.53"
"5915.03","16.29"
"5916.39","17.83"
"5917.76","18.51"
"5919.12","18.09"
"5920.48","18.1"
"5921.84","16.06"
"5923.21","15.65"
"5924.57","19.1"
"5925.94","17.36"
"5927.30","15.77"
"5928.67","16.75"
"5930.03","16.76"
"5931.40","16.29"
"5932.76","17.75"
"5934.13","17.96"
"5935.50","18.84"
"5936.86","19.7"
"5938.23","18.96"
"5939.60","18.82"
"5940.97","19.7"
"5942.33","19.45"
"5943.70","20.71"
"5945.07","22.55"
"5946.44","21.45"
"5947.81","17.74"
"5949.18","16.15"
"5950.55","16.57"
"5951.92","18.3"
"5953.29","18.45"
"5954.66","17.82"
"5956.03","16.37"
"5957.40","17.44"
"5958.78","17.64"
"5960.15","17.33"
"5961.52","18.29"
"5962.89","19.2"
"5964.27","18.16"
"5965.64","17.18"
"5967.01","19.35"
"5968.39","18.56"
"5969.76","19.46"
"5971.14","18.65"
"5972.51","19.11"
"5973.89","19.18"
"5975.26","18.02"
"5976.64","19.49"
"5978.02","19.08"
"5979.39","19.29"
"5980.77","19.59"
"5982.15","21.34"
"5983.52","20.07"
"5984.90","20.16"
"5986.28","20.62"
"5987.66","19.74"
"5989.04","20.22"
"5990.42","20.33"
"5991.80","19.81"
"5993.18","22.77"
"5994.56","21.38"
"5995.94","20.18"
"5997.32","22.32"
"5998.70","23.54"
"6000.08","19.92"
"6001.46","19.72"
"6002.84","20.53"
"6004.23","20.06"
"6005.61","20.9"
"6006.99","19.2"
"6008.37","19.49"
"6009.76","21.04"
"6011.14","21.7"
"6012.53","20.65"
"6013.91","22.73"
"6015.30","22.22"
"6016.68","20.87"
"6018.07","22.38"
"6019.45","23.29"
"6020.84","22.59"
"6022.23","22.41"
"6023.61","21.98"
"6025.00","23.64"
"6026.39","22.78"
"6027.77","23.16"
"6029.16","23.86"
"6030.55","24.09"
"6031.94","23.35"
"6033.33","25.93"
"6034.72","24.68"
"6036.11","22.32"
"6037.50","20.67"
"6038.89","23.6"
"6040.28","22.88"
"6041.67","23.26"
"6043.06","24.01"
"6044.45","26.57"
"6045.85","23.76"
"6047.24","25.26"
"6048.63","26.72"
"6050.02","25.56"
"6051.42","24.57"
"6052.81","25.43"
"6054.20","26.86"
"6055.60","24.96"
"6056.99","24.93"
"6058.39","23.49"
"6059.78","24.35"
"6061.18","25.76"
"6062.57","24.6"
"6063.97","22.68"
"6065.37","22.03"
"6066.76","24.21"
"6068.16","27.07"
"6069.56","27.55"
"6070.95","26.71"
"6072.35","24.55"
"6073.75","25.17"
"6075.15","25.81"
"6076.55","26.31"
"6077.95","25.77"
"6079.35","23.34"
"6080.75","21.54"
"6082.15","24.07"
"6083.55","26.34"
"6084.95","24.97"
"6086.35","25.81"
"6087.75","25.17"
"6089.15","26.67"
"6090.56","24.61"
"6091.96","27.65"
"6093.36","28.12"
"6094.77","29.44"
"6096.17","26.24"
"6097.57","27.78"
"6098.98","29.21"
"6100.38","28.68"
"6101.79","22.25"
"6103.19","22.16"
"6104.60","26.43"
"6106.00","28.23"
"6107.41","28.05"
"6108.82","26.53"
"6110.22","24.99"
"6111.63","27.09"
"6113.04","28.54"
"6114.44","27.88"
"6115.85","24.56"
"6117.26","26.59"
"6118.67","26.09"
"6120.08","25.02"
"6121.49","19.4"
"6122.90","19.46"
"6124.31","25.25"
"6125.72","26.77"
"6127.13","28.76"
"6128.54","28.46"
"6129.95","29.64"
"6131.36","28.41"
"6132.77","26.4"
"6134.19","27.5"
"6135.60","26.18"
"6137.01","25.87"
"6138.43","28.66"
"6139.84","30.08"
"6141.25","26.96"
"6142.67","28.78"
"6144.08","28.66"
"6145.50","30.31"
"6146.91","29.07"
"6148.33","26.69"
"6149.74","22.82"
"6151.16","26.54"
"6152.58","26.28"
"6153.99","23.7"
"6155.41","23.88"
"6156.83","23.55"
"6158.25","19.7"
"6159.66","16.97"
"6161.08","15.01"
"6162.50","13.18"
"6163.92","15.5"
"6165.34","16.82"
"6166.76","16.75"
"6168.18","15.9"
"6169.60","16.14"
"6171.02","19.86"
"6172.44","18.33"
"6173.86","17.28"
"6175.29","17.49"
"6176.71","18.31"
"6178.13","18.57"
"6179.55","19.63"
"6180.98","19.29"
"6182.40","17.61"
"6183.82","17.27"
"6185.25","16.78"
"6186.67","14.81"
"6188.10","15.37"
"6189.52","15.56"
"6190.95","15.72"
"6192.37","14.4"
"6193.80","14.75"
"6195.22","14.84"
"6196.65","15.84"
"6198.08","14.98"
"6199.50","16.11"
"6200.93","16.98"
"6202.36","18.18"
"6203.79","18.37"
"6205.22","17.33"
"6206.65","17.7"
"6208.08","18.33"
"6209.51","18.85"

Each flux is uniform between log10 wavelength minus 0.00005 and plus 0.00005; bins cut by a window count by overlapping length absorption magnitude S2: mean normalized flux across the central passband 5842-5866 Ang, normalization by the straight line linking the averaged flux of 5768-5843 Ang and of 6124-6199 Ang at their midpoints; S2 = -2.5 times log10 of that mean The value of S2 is 0.16 mag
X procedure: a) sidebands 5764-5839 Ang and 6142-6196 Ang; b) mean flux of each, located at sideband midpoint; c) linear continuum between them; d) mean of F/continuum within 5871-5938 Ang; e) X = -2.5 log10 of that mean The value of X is 0.47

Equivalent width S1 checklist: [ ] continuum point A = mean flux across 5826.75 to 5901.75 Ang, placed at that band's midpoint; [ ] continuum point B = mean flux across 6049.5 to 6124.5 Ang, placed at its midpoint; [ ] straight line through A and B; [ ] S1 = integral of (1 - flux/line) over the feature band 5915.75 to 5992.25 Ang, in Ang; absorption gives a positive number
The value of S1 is 9.3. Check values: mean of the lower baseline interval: 18.2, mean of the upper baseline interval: 25.5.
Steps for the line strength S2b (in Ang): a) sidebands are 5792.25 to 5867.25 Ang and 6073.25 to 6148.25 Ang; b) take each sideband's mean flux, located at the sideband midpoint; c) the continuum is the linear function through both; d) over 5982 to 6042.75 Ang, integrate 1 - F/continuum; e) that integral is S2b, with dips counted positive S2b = 8.7 Ang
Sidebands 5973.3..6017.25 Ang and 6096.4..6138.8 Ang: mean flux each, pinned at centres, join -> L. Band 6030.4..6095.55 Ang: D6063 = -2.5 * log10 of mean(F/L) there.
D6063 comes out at -0.055 mag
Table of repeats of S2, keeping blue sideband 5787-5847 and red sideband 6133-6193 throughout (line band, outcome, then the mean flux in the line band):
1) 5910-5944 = 0.320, 17.6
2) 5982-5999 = 0.100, 20.9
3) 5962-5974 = 0.231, 18.7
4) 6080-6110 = -0.203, 26.2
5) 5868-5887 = 0.386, 17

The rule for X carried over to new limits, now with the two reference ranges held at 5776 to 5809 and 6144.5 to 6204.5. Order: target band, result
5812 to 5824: 0.20 mag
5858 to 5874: 0.29 mag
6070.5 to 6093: -0.22 mag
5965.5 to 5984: 0.19 mag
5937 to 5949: 0.19 mag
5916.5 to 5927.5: 0.35 mag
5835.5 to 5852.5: 0.12 mag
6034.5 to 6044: -0.07 mag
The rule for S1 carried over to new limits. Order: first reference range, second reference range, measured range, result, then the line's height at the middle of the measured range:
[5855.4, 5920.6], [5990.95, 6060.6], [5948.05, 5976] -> 2.0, 19.5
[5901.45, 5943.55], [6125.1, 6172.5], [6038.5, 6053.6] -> -2.9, 20.8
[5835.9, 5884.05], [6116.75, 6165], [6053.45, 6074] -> -1.3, 23.5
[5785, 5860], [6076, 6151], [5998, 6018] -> 3.6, 25.6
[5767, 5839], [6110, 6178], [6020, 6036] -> 0.4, 24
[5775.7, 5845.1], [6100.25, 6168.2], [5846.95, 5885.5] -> 9.6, 24.8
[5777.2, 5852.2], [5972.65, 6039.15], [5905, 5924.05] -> 5.5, 22.9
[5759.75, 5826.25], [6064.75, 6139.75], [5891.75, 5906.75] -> 7.8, 25.1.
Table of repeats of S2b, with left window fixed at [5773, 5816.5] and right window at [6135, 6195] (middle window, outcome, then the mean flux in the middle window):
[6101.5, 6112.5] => -2.3 Ang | 25.9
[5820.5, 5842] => 1.5 Ang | 23.5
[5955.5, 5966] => 2.5 Ang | 17.7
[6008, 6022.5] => 0.5 Ang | 21.8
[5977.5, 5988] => 1.4 Ang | 20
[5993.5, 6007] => 1.2 Ang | 20.9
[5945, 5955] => 2.2 Ang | 18.4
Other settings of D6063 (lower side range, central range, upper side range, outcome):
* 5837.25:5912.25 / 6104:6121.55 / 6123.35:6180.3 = -0.18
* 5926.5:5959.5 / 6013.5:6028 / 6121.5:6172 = -0.11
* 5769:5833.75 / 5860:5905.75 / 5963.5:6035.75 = 0.48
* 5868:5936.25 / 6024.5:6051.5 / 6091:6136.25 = -0.07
